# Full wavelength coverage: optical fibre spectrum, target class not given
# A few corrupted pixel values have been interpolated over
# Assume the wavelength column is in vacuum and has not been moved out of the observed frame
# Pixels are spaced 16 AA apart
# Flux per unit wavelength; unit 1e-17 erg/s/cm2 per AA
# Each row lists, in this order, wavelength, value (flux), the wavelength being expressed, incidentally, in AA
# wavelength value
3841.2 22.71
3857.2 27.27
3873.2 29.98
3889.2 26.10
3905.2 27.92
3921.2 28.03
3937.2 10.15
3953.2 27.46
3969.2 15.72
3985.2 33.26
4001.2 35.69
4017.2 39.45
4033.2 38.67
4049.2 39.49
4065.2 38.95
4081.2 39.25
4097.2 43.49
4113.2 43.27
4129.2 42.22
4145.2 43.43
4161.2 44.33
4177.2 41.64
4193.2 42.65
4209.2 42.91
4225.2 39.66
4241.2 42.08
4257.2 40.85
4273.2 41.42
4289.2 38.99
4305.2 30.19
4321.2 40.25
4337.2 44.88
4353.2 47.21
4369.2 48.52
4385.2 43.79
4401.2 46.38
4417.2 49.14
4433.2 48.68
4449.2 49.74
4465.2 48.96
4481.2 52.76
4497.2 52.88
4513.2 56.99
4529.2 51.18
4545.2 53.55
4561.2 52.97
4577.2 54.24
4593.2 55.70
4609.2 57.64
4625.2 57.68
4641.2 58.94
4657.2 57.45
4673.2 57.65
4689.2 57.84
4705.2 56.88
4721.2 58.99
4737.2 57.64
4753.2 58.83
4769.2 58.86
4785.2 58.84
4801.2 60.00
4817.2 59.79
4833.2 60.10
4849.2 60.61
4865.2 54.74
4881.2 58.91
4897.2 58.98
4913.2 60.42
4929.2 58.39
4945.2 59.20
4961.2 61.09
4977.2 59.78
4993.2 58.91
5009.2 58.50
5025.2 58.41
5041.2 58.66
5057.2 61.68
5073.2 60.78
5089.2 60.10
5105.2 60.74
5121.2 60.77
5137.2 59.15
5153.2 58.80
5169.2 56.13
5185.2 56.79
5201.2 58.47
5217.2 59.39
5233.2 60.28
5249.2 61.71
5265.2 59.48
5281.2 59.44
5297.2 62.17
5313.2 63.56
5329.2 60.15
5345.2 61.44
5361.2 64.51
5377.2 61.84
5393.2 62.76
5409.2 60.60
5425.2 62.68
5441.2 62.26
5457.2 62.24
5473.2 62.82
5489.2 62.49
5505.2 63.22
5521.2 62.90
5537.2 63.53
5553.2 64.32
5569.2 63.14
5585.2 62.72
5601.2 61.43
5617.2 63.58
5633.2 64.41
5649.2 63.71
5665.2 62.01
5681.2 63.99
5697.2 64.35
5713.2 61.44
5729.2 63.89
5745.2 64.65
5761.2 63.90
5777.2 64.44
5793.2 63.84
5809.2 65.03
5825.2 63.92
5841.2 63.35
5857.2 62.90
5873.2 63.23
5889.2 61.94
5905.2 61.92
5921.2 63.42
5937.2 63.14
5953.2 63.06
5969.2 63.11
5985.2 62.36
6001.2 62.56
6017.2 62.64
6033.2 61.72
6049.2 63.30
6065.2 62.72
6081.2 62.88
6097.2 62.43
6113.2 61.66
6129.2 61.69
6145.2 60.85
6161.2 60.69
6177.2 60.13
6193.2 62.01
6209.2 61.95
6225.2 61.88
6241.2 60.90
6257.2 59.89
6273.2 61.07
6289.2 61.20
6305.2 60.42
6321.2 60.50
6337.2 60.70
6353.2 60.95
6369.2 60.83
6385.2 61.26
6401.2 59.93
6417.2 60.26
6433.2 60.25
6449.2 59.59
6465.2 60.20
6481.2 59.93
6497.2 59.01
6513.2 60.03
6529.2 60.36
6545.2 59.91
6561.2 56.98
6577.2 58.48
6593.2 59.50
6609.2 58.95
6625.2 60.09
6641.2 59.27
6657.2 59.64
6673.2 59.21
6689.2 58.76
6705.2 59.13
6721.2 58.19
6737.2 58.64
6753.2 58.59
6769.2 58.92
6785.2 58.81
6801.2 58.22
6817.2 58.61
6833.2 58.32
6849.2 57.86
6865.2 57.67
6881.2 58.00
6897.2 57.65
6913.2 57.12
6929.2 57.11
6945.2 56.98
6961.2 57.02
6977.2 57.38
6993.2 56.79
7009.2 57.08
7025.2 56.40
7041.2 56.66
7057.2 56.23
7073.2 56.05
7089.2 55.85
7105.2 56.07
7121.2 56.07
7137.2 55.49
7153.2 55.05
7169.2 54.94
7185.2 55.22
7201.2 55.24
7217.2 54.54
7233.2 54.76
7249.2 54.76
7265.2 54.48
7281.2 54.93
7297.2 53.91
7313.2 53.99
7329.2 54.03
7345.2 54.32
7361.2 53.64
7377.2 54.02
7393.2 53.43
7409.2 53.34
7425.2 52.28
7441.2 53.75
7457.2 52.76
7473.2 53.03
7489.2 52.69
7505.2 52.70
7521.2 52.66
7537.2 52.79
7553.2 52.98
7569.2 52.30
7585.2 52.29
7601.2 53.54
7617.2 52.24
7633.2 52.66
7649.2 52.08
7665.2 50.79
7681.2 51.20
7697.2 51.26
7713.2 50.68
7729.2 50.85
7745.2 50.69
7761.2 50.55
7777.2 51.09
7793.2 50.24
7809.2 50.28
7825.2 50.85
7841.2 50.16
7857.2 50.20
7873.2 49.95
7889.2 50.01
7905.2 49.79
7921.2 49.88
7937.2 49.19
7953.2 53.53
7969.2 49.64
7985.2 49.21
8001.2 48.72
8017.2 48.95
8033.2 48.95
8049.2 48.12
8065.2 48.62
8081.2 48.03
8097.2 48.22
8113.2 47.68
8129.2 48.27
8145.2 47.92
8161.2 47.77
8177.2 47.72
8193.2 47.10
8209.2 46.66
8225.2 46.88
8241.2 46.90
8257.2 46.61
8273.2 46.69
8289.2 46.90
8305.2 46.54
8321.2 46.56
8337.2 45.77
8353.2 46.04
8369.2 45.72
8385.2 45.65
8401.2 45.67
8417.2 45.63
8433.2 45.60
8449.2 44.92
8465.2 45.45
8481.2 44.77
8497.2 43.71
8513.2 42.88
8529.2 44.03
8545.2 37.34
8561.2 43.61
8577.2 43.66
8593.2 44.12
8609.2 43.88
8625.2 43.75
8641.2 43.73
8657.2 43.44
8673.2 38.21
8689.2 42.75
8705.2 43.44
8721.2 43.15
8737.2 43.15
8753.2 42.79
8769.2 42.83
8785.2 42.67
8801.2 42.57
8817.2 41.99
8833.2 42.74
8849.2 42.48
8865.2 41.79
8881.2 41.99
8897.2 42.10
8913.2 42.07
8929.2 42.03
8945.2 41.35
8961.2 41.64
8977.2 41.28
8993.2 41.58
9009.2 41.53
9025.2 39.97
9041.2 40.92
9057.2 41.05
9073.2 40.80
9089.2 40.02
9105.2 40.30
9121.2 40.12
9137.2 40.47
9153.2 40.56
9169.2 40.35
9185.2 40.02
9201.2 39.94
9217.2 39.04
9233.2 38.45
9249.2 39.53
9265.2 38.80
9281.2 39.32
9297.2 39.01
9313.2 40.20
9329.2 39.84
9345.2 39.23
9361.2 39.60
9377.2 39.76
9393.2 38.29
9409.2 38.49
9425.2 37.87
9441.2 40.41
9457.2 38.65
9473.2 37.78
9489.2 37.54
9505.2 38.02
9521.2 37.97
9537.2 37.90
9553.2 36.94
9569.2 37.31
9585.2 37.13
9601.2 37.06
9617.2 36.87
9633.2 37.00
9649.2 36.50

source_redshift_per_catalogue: 0.001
